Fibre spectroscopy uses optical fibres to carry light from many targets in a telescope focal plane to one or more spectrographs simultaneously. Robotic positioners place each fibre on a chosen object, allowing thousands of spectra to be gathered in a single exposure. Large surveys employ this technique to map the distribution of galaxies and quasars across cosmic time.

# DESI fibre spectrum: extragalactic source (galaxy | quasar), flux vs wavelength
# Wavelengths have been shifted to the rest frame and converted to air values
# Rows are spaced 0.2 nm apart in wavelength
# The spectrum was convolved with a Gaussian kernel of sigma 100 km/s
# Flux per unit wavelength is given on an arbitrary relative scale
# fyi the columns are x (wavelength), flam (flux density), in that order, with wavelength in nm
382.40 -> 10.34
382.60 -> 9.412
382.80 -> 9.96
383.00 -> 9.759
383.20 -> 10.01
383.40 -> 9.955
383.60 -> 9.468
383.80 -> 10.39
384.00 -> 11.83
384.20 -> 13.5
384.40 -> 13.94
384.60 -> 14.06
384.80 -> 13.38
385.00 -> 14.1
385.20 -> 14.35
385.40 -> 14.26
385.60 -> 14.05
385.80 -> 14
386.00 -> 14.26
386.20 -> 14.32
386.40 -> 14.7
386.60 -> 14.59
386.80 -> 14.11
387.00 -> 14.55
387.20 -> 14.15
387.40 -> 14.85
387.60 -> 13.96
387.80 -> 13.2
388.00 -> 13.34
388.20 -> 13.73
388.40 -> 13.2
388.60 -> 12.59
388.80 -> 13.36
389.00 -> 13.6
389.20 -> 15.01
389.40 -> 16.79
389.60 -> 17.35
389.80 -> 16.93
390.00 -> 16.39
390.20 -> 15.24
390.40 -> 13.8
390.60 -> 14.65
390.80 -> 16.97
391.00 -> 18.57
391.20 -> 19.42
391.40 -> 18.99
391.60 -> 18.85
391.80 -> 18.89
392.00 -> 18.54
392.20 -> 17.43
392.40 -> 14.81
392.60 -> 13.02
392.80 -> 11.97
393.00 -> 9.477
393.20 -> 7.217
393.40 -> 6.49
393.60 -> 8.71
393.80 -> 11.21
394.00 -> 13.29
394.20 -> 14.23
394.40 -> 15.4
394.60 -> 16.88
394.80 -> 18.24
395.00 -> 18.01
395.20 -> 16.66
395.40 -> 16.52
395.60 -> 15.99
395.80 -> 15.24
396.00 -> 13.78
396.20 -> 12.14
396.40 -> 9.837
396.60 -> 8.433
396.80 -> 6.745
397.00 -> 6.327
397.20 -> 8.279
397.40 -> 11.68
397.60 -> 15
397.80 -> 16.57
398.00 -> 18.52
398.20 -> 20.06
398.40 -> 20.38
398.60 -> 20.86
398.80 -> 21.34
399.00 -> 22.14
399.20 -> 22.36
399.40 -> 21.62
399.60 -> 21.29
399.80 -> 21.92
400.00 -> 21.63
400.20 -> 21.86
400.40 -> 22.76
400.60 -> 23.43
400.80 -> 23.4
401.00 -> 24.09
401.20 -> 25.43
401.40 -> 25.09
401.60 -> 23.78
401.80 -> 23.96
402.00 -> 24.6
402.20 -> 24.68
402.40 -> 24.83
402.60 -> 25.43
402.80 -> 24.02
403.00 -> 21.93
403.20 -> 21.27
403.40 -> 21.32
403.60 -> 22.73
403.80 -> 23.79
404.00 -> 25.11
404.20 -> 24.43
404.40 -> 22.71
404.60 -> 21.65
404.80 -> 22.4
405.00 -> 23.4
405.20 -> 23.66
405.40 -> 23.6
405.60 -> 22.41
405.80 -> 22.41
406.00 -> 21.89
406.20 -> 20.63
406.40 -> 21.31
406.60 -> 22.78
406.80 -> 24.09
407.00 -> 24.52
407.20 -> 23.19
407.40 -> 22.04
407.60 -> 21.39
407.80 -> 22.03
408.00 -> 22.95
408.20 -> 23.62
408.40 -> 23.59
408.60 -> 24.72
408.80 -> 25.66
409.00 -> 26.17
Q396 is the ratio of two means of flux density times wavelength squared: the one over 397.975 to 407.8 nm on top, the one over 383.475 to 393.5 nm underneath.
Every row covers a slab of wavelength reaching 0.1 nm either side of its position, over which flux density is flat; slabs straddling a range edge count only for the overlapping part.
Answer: 1.7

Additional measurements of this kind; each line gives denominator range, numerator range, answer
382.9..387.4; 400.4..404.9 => 1.97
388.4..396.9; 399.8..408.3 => 1.70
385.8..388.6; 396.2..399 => 1.08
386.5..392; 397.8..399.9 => 1.41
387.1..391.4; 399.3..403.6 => 1.63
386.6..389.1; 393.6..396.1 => 1.14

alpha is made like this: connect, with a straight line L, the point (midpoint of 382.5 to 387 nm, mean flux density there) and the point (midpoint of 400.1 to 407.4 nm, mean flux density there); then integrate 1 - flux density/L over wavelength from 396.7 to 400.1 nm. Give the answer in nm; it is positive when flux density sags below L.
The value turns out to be 0.50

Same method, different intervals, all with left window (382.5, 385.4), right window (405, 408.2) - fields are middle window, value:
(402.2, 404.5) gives -0.26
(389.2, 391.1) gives -0.19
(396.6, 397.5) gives 0.49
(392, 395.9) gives 0.65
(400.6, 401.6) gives -0.21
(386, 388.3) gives -0.14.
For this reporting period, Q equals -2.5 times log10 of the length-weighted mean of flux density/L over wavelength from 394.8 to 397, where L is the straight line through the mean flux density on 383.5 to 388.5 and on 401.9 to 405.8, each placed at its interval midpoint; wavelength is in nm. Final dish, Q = 0.39 mag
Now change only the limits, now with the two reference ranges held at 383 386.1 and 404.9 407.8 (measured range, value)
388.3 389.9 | -0.01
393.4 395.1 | 0.22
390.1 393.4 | 0.05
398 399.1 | -0.09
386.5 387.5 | -0.05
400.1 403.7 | -0.15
